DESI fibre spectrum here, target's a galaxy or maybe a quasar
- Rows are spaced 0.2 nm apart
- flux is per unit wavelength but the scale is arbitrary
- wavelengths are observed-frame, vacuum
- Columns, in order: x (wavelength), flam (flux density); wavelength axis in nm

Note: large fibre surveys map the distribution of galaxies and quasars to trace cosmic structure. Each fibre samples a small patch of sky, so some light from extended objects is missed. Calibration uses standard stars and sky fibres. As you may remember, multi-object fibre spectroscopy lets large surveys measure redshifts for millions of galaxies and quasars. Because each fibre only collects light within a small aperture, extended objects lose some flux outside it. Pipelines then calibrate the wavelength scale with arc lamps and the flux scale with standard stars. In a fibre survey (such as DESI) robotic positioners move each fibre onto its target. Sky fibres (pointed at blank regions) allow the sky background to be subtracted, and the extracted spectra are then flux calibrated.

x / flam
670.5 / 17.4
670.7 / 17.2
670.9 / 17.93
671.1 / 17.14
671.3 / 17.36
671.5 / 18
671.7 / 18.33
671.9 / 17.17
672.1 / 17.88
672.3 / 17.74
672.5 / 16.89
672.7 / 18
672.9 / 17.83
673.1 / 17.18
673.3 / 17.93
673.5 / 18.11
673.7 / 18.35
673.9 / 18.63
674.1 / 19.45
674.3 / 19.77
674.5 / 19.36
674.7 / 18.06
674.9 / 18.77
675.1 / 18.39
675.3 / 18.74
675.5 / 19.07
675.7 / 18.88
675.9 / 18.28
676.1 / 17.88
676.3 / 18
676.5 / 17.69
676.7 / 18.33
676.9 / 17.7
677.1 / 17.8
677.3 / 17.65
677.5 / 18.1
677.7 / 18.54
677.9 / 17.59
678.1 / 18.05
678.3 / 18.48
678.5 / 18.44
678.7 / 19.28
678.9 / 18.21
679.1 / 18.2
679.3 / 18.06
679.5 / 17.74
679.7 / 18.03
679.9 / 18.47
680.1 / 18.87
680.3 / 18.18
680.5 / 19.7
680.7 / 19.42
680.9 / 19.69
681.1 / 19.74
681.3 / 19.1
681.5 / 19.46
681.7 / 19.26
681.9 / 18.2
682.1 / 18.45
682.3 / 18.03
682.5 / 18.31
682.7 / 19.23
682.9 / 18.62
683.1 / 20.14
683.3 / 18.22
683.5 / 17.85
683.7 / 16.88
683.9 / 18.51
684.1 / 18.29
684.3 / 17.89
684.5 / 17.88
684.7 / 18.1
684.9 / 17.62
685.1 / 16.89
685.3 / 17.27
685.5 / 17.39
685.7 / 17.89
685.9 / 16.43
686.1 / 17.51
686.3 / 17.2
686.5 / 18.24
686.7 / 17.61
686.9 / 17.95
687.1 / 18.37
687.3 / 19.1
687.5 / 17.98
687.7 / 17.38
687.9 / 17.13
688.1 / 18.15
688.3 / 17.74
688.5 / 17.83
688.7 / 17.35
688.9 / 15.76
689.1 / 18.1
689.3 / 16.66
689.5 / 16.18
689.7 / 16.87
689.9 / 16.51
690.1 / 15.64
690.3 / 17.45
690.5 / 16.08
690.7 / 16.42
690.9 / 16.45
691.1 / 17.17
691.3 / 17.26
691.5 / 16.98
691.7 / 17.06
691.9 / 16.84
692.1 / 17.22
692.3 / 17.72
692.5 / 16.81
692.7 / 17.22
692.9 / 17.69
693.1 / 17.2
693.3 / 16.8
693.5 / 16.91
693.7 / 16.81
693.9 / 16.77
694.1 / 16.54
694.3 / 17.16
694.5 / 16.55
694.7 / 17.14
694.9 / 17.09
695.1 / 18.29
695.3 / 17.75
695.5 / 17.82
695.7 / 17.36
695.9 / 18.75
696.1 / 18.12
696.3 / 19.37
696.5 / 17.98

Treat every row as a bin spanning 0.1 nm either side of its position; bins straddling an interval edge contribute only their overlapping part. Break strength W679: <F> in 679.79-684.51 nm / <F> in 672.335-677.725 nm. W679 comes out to 1.02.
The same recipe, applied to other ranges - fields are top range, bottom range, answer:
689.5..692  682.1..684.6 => 0.91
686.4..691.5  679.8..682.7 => 0.91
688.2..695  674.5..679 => 0.93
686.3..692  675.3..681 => 0.94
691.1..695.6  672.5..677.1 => 0.94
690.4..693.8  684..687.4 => 0.96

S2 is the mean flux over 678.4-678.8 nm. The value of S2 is 18.9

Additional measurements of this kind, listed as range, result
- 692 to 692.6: 17.2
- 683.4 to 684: 17.7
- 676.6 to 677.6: 17.9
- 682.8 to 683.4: 19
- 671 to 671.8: 17.7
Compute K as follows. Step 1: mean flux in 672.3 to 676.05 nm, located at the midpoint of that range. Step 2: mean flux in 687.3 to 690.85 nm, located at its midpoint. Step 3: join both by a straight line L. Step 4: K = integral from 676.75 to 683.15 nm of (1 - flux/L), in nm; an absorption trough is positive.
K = -0.25 nm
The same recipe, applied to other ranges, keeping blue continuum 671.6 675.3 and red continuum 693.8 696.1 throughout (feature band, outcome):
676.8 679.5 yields -0.01 nm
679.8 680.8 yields -0.05 nm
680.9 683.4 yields -0.14 nm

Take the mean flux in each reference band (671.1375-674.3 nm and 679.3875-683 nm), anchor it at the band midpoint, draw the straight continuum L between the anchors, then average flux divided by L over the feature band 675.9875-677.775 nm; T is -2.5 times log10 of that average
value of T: 0.02 mag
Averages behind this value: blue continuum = 18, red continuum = 18.8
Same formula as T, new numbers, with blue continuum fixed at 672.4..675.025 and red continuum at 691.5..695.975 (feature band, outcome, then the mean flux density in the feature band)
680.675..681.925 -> -0.082 mag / 19.3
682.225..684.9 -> -0.029 mag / 18.3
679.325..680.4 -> -0.015 mag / 18.2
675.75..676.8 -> 0.007 mag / 18.1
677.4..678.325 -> -0.001 mag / 18.1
